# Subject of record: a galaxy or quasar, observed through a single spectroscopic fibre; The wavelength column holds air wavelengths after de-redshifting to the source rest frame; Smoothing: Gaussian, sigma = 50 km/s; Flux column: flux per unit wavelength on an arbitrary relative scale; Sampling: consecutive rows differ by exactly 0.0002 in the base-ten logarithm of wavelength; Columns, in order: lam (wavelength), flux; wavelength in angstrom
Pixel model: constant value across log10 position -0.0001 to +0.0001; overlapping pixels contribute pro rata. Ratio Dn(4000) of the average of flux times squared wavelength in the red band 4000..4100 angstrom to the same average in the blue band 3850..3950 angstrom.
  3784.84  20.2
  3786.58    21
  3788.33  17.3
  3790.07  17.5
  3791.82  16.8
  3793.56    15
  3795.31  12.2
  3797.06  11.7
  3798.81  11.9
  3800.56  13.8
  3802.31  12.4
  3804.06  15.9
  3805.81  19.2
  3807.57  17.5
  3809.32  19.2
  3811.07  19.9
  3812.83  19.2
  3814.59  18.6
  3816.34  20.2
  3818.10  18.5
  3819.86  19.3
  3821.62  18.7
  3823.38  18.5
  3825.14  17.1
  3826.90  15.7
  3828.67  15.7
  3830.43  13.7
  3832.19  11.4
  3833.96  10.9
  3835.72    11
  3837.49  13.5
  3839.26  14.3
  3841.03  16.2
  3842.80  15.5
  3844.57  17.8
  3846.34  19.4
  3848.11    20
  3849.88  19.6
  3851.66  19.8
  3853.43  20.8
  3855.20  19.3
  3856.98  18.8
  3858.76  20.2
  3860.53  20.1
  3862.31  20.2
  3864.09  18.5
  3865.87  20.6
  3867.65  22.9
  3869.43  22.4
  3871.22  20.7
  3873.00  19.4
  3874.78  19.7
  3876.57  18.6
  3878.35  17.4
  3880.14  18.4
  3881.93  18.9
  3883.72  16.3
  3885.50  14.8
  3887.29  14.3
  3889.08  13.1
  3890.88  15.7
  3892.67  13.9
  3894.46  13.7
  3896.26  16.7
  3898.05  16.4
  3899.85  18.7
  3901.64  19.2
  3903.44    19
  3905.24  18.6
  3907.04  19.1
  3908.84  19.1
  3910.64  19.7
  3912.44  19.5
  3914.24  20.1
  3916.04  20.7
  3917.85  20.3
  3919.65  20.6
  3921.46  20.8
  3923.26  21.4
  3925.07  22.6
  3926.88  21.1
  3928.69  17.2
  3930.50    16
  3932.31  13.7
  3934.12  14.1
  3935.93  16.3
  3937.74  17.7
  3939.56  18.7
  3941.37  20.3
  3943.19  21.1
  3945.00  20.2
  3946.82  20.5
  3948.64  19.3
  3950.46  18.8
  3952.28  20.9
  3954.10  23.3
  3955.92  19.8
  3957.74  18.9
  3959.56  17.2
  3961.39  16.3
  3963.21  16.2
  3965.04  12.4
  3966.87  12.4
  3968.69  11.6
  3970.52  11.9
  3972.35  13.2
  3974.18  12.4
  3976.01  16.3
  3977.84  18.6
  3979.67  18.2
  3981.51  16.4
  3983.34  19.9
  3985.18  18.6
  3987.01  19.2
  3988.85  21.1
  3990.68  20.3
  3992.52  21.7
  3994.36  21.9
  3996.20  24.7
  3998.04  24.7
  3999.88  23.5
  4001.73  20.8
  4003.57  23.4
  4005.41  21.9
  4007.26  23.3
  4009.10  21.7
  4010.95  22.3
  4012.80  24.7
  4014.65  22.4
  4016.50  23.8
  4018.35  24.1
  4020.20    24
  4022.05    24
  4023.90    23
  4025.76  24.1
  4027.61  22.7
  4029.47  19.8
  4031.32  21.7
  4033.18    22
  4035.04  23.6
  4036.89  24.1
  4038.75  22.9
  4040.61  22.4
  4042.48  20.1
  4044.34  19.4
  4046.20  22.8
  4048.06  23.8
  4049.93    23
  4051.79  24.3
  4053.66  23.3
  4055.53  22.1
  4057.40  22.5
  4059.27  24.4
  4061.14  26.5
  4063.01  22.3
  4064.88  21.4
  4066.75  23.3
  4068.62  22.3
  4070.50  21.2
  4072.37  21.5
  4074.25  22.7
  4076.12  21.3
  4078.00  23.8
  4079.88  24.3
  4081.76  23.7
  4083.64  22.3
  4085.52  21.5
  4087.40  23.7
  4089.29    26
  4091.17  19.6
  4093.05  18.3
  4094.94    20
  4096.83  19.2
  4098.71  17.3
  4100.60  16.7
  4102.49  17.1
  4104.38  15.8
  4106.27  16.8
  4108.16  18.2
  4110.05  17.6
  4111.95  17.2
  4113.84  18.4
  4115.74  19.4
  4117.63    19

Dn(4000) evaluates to 1.3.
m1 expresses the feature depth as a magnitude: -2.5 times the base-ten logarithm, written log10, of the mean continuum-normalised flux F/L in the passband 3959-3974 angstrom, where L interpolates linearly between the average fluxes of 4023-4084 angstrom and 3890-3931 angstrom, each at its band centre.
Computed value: 0.42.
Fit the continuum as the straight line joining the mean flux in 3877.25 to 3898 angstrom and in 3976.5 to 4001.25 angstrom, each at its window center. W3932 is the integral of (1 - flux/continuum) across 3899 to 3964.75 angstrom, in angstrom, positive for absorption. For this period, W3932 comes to -4.35 angstrom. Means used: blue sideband 15.8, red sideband 20.6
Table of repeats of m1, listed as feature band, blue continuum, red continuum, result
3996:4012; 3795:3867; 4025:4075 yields -0.07 mag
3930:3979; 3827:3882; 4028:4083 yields 0.19 mag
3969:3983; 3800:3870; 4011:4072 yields 0.35 mag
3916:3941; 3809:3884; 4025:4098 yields 0.06 mag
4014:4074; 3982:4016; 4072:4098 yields -0.04 mag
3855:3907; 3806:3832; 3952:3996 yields -0.03 mag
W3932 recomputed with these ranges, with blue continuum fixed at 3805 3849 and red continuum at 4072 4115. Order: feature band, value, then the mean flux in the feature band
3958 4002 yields 2.0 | 17.9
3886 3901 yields 1.9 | 15.4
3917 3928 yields -1.9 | 21.1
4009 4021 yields -2.7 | 23.4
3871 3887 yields -0.5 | 18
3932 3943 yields 0.6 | 17.3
